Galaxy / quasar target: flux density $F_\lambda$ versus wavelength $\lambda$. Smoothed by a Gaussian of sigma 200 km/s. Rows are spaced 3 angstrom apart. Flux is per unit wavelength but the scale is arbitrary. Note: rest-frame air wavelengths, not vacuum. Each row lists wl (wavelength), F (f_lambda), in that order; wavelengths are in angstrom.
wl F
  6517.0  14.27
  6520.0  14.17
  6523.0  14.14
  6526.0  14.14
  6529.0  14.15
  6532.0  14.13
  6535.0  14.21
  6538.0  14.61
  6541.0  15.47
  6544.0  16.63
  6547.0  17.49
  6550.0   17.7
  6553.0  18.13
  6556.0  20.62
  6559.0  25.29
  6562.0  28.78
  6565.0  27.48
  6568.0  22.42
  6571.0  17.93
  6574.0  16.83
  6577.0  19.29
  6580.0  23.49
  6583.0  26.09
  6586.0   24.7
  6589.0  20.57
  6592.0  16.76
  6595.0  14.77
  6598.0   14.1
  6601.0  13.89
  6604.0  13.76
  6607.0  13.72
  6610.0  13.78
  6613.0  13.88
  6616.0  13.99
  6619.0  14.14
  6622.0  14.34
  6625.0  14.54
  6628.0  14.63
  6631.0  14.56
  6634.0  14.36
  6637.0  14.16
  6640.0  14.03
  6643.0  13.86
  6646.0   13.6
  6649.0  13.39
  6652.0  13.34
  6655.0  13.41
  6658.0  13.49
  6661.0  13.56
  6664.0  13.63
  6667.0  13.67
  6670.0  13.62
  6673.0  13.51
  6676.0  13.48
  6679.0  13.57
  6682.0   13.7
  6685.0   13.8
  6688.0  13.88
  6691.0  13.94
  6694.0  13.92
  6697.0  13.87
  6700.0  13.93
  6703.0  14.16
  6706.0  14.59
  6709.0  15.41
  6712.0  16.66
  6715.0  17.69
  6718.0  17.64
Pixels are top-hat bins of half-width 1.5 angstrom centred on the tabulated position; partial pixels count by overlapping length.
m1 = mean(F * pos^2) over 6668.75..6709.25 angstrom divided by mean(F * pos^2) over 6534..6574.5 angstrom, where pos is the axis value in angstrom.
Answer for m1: 0.74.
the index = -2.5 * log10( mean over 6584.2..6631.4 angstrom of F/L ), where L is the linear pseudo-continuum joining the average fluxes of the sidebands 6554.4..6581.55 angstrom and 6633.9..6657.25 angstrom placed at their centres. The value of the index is 0.17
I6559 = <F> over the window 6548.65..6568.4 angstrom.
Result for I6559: 23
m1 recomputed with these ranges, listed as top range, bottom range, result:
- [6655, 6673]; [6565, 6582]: 0.67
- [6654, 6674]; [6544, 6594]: 0.66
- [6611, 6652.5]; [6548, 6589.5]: 0.65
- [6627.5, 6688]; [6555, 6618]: 0.74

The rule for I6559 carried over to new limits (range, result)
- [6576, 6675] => 15.3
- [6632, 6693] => 13.7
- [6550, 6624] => 18.6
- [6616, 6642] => 14.3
